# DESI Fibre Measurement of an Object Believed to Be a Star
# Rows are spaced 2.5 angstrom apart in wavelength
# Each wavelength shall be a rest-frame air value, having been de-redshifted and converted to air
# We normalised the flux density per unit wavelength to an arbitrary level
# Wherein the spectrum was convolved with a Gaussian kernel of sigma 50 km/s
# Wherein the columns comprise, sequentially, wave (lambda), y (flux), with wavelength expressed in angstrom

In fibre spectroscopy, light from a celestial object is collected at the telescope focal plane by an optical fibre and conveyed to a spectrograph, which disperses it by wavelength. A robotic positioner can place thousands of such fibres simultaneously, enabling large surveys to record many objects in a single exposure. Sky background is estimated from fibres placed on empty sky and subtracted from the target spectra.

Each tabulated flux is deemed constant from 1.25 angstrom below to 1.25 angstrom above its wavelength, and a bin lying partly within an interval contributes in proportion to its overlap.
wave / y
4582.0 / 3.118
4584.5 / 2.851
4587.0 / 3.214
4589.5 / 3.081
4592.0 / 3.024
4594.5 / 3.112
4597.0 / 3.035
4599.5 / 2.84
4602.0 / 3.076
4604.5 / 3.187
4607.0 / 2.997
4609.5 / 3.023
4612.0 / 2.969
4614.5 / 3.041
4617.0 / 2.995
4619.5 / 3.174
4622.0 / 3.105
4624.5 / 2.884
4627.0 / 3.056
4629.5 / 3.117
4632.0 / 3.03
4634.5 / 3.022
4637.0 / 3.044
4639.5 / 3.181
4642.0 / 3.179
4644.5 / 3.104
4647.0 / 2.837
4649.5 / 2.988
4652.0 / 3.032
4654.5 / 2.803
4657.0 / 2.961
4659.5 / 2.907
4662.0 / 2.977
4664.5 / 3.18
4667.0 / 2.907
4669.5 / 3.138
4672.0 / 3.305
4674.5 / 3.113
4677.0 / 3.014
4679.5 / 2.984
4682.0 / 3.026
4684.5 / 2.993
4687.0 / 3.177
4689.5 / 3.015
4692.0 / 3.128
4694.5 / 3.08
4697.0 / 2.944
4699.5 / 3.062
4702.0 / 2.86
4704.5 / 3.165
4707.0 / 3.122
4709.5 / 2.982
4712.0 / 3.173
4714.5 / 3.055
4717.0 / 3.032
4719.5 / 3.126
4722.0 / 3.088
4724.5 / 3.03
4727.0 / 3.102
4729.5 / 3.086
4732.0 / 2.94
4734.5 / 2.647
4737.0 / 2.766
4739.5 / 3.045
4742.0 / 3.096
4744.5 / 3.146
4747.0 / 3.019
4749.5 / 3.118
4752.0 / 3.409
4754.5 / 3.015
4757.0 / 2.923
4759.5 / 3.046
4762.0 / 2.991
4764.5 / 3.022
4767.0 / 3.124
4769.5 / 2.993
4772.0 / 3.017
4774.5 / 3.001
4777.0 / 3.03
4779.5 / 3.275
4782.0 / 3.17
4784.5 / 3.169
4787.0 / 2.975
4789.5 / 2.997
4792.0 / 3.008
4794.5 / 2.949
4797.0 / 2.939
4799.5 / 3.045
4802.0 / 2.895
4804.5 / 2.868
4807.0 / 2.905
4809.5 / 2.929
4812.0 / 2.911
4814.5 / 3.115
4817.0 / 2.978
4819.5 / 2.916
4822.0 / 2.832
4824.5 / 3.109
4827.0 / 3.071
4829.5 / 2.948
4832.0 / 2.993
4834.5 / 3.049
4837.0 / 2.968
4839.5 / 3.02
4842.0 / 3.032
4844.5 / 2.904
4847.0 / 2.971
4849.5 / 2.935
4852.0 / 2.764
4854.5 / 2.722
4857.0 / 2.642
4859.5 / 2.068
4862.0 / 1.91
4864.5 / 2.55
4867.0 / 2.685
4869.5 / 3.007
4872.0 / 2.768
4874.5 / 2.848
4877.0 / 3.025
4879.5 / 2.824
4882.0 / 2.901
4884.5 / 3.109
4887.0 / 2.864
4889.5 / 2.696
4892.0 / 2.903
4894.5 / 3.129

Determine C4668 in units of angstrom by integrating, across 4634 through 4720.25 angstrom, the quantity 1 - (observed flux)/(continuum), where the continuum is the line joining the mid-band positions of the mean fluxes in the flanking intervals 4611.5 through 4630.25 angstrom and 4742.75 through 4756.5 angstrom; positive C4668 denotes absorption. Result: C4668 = 1.0 angstrom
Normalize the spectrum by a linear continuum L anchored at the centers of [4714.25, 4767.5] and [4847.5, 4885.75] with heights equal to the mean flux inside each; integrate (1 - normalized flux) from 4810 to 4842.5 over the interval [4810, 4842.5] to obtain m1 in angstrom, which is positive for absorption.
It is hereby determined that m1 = -2.0 angstrom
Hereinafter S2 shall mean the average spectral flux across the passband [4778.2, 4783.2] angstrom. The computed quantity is 3.22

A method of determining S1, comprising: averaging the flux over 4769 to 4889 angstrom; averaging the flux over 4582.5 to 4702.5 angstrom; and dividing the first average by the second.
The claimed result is 1.0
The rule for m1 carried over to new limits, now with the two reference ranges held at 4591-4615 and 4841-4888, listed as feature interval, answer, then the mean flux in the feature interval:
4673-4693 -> -0.75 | 3.06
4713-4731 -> -1.02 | 3.07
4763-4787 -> -1.92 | 3.08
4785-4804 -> -0.95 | 2.98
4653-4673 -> -0.34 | 3.02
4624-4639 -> -0.20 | 3.04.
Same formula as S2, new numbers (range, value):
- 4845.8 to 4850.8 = 2.95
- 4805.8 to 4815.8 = 2.97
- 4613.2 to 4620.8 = 3.07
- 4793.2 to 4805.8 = 2.94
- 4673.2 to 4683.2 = 3.04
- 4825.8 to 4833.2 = 3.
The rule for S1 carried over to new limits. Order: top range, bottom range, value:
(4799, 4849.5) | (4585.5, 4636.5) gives 0.97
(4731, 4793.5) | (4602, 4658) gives 1.00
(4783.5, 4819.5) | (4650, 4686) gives 0.98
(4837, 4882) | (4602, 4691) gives 0.91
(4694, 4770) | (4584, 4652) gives 1.00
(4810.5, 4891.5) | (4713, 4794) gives 0.94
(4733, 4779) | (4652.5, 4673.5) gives 1.00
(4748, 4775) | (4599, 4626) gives 1.01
